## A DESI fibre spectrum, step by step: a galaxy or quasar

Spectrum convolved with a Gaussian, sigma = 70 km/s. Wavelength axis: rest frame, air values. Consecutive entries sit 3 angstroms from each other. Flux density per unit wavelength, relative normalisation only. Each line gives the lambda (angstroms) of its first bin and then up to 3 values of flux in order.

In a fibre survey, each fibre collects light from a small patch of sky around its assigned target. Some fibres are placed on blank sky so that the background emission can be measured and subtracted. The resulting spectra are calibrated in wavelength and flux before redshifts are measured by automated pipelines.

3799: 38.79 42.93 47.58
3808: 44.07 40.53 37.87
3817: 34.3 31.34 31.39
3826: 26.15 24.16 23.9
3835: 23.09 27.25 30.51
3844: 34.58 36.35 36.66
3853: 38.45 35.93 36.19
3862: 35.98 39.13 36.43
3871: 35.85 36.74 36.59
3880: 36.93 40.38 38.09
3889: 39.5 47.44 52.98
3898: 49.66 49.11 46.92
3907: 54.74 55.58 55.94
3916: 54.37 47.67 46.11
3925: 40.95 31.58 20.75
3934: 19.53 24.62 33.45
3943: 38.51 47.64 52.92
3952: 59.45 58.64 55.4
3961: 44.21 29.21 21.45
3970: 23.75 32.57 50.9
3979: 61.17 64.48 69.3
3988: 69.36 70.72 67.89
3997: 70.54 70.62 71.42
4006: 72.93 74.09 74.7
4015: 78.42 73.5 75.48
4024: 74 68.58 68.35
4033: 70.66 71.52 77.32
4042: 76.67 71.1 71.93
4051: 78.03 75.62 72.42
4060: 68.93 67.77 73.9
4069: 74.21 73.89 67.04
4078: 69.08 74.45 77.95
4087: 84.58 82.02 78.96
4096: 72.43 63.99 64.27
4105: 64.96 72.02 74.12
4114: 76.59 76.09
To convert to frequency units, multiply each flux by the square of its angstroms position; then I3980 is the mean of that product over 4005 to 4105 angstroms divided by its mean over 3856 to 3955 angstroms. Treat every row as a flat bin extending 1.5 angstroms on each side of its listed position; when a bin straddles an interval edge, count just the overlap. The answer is 1.9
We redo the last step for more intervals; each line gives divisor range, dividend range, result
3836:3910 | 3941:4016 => 1.51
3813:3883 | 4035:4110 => 2.45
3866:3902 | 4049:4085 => 1.92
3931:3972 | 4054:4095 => 2.06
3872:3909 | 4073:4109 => 1.82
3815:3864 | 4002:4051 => 2.54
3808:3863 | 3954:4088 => 2.23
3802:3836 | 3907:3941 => 1.25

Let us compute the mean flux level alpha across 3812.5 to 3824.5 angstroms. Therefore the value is 33.7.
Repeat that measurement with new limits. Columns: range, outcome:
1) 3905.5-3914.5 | 55.4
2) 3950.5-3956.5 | 59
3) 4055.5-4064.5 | 69.7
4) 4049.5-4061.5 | 73.8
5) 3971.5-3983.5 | 52.3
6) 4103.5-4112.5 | 70.4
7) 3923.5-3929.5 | 36.3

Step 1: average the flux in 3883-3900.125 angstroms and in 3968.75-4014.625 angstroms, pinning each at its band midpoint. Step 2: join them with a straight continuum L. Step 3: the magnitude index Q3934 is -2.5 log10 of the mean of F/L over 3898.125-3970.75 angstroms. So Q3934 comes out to 0.227 mag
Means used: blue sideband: 45.2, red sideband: 63.6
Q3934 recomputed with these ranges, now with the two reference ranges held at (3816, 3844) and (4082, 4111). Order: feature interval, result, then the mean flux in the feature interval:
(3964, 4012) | -0.063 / 58.9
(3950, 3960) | -0.152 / 56.9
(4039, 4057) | -0.147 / 74.7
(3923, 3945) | 0.437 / 30.7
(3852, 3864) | -0.115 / 36.7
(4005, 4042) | -0.201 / 73.4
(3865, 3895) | -0.074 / 39.4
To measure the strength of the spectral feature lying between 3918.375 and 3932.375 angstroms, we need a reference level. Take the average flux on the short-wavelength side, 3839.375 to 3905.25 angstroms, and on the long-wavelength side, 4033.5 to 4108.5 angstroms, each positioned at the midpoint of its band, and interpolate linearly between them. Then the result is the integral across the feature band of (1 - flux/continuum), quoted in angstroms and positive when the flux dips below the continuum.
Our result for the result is 3.3 angstroms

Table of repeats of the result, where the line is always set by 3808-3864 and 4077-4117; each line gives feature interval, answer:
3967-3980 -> 3.71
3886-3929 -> -3.88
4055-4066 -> -0.42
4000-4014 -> -3.20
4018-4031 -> -2.02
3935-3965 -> 3.87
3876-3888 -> 0.58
